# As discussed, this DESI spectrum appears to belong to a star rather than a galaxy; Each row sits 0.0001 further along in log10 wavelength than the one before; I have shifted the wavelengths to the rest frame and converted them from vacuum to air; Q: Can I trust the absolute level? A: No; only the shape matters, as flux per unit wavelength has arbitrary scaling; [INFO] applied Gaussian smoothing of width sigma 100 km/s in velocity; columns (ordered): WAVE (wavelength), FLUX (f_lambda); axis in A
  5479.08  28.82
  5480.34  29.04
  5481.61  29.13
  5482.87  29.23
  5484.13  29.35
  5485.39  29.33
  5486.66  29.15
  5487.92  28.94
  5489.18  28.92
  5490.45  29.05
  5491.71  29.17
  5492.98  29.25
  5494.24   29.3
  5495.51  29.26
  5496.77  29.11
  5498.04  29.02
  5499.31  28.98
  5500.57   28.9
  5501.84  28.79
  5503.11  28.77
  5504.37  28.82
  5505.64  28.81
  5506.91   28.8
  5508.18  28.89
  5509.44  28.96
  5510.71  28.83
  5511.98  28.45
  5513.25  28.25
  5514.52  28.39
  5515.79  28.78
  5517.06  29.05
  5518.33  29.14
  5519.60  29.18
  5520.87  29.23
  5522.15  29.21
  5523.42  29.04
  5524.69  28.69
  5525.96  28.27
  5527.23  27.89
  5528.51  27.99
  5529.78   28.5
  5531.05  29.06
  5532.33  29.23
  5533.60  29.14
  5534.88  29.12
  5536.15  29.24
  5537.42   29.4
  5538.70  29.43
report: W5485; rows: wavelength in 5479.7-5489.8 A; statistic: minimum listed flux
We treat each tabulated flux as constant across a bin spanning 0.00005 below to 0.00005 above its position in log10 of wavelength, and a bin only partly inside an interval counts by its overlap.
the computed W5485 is 28.92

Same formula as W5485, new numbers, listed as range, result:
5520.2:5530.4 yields 27.89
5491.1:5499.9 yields 28.98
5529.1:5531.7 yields 28.5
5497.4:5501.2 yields 28.9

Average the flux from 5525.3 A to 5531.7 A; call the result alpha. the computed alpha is 28.3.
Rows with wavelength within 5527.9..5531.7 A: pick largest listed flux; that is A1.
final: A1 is 29.06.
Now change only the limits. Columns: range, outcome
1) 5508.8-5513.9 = 28.96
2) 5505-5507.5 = 28.81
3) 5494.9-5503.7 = 29.26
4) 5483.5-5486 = 29.35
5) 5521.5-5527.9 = 29.21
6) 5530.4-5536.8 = 29.24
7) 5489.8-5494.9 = 29.3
